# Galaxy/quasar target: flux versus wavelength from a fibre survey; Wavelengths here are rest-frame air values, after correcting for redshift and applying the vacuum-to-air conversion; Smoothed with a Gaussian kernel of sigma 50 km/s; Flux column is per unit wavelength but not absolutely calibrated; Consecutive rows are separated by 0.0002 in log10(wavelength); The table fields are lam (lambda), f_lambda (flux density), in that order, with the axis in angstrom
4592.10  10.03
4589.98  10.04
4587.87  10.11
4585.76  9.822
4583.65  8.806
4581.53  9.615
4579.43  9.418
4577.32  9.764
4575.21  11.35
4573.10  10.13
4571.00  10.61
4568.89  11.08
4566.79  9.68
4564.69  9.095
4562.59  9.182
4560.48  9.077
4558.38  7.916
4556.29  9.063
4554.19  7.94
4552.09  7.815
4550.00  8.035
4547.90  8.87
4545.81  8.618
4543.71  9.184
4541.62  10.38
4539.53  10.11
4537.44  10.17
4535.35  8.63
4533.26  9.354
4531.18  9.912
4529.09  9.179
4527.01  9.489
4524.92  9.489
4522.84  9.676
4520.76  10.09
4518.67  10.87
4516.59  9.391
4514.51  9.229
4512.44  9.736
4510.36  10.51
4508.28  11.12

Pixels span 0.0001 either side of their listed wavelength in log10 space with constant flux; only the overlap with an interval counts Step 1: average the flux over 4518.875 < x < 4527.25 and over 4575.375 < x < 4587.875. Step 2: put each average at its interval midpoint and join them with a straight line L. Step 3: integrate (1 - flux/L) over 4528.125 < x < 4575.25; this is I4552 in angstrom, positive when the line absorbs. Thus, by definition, 2.0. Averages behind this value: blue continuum 9.81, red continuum 9.67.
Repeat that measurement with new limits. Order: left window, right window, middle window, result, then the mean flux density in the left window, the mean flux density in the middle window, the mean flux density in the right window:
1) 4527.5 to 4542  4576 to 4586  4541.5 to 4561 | 2.0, 9.64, 8.6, 9.5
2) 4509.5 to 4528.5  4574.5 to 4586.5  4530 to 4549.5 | 0.7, 9.81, 9.42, 9.75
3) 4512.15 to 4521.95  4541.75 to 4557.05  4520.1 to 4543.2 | -0.9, 9.87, 9.67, 8.6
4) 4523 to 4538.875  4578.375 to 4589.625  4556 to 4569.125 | 0.5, 9.49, 9.21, 9.59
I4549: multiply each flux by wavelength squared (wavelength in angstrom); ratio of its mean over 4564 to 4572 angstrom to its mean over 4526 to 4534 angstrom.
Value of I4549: 1.1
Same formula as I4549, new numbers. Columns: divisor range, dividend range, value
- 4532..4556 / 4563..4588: 1.12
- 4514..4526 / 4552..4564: 0.89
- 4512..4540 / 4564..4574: 1.07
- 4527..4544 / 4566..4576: 1.12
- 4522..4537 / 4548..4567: 0.93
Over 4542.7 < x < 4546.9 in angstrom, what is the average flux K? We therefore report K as 8.89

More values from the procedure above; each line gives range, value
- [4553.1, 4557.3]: 8.48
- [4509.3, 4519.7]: 9.95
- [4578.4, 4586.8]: 9.42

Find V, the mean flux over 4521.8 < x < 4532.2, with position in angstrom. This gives 9.55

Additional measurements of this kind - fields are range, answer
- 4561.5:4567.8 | 9.31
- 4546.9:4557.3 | 8.34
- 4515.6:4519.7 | 10.1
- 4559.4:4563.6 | 9.1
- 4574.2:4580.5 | 10.2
